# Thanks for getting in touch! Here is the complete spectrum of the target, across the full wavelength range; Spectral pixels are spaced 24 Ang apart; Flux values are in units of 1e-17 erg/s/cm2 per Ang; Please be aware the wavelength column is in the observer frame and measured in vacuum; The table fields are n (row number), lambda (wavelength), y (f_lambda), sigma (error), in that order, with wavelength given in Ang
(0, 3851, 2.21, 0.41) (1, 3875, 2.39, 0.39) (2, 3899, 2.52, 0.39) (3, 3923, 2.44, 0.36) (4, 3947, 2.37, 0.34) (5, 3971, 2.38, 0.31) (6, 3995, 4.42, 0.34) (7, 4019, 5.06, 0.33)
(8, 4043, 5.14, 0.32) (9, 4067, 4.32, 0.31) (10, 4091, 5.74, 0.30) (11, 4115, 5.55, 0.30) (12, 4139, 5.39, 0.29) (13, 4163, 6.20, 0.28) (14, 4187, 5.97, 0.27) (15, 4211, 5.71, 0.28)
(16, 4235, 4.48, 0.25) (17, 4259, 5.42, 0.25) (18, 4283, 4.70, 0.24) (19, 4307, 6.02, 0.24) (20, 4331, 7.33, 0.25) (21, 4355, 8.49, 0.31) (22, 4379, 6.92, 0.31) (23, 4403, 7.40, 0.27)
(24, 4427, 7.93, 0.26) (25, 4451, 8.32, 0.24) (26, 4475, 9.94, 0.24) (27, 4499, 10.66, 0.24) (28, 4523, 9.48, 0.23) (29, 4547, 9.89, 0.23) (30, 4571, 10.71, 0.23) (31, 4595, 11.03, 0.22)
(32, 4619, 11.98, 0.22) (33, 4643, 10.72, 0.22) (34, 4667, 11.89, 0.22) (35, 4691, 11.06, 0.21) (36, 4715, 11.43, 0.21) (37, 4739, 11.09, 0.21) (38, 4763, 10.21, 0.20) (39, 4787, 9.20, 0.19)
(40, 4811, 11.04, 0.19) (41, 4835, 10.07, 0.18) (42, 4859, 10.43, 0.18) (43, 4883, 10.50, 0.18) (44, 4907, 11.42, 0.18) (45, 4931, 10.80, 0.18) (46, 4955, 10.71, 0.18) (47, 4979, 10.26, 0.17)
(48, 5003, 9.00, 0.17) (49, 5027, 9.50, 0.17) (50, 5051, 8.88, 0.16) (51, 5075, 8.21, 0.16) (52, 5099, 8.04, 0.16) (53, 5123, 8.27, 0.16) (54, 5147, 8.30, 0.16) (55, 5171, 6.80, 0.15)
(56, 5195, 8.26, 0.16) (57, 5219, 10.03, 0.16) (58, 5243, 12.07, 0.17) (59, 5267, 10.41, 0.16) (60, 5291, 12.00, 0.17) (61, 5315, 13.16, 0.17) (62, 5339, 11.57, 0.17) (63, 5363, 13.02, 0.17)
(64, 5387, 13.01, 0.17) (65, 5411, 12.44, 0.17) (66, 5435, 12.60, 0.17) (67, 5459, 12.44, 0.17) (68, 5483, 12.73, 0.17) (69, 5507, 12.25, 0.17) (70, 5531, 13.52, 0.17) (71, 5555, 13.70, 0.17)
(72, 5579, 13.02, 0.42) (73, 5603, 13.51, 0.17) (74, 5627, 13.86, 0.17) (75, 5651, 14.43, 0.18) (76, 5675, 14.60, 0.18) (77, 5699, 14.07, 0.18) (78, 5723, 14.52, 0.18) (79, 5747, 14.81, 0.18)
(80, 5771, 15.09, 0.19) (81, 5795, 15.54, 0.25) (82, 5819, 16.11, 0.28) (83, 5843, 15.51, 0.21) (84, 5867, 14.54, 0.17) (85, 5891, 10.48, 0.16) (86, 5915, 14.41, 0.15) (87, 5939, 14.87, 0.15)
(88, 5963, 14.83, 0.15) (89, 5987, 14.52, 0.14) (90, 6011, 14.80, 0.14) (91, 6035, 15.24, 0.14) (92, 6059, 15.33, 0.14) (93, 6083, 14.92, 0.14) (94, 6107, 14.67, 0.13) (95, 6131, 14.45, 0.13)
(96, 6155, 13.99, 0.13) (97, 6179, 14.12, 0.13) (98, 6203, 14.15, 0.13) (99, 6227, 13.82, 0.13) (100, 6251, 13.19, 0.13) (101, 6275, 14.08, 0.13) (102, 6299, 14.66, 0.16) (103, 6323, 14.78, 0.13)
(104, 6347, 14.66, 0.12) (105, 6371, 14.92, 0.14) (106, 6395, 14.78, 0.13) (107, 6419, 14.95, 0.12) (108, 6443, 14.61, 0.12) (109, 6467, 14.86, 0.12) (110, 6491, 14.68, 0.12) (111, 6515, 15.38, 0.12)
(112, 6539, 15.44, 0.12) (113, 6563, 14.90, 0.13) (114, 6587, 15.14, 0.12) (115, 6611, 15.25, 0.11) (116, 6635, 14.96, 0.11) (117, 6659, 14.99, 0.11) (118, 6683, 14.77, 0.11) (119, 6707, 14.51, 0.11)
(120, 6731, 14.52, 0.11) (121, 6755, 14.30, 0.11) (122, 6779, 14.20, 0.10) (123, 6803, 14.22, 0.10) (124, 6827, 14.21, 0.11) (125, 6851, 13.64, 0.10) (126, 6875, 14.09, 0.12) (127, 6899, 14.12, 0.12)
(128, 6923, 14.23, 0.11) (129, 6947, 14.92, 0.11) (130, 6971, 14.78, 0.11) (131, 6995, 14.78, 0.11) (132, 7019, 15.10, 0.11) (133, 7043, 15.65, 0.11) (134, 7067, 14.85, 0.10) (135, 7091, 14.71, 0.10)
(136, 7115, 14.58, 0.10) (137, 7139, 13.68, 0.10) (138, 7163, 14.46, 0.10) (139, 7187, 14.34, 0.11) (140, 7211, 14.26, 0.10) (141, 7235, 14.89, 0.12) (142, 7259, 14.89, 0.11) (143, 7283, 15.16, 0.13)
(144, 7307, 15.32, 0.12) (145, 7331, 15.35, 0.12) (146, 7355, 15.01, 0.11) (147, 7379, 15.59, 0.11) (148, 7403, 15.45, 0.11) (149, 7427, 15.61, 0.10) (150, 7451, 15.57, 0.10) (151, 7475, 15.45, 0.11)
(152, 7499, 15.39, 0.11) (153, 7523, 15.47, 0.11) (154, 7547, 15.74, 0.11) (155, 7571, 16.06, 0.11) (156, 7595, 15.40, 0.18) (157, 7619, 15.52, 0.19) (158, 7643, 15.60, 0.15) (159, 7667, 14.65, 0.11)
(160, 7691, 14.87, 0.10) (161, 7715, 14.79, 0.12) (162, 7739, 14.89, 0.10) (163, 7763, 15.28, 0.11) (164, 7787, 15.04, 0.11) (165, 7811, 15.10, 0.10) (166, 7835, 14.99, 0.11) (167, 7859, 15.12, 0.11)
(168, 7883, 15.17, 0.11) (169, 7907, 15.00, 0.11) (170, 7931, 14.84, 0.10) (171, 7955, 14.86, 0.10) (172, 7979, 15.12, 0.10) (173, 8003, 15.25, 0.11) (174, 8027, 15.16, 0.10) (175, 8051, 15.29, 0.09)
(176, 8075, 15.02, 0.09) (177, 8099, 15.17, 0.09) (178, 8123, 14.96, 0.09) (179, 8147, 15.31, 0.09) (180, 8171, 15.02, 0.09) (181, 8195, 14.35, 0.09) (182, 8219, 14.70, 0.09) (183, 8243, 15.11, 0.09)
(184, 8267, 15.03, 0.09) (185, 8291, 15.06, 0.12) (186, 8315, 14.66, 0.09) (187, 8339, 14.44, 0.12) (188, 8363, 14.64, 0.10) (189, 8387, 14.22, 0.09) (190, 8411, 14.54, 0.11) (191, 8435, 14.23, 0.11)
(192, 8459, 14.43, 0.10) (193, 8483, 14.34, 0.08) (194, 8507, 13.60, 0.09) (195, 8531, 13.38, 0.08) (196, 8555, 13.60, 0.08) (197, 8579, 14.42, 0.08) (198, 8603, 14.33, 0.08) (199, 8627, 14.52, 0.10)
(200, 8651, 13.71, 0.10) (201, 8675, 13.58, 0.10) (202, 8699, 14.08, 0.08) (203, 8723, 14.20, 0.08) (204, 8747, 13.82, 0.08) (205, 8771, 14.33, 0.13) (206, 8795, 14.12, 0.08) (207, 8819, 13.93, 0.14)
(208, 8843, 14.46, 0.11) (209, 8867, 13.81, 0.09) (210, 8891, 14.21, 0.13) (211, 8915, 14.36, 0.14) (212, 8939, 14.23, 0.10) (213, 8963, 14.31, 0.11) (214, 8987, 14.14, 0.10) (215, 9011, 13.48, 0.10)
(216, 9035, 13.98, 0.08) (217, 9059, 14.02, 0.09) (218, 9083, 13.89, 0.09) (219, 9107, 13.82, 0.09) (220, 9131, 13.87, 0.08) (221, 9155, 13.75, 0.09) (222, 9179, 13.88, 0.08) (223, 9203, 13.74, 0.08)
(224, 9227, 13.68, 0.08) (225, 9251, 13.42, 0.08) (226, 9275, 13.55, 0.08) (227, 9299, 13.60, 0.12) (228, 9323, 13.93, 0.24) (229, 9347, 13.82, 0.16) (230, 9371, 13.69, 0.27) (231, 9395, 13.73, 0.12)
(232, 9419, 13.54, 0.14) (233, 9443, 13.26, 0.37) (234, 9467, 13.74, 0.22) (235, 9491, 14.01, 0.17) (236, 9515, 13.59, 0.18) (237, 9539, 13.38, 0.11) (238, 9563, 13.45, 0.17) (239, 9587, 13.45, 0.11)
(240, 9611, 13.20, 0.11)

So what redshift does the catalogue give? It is 0.000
